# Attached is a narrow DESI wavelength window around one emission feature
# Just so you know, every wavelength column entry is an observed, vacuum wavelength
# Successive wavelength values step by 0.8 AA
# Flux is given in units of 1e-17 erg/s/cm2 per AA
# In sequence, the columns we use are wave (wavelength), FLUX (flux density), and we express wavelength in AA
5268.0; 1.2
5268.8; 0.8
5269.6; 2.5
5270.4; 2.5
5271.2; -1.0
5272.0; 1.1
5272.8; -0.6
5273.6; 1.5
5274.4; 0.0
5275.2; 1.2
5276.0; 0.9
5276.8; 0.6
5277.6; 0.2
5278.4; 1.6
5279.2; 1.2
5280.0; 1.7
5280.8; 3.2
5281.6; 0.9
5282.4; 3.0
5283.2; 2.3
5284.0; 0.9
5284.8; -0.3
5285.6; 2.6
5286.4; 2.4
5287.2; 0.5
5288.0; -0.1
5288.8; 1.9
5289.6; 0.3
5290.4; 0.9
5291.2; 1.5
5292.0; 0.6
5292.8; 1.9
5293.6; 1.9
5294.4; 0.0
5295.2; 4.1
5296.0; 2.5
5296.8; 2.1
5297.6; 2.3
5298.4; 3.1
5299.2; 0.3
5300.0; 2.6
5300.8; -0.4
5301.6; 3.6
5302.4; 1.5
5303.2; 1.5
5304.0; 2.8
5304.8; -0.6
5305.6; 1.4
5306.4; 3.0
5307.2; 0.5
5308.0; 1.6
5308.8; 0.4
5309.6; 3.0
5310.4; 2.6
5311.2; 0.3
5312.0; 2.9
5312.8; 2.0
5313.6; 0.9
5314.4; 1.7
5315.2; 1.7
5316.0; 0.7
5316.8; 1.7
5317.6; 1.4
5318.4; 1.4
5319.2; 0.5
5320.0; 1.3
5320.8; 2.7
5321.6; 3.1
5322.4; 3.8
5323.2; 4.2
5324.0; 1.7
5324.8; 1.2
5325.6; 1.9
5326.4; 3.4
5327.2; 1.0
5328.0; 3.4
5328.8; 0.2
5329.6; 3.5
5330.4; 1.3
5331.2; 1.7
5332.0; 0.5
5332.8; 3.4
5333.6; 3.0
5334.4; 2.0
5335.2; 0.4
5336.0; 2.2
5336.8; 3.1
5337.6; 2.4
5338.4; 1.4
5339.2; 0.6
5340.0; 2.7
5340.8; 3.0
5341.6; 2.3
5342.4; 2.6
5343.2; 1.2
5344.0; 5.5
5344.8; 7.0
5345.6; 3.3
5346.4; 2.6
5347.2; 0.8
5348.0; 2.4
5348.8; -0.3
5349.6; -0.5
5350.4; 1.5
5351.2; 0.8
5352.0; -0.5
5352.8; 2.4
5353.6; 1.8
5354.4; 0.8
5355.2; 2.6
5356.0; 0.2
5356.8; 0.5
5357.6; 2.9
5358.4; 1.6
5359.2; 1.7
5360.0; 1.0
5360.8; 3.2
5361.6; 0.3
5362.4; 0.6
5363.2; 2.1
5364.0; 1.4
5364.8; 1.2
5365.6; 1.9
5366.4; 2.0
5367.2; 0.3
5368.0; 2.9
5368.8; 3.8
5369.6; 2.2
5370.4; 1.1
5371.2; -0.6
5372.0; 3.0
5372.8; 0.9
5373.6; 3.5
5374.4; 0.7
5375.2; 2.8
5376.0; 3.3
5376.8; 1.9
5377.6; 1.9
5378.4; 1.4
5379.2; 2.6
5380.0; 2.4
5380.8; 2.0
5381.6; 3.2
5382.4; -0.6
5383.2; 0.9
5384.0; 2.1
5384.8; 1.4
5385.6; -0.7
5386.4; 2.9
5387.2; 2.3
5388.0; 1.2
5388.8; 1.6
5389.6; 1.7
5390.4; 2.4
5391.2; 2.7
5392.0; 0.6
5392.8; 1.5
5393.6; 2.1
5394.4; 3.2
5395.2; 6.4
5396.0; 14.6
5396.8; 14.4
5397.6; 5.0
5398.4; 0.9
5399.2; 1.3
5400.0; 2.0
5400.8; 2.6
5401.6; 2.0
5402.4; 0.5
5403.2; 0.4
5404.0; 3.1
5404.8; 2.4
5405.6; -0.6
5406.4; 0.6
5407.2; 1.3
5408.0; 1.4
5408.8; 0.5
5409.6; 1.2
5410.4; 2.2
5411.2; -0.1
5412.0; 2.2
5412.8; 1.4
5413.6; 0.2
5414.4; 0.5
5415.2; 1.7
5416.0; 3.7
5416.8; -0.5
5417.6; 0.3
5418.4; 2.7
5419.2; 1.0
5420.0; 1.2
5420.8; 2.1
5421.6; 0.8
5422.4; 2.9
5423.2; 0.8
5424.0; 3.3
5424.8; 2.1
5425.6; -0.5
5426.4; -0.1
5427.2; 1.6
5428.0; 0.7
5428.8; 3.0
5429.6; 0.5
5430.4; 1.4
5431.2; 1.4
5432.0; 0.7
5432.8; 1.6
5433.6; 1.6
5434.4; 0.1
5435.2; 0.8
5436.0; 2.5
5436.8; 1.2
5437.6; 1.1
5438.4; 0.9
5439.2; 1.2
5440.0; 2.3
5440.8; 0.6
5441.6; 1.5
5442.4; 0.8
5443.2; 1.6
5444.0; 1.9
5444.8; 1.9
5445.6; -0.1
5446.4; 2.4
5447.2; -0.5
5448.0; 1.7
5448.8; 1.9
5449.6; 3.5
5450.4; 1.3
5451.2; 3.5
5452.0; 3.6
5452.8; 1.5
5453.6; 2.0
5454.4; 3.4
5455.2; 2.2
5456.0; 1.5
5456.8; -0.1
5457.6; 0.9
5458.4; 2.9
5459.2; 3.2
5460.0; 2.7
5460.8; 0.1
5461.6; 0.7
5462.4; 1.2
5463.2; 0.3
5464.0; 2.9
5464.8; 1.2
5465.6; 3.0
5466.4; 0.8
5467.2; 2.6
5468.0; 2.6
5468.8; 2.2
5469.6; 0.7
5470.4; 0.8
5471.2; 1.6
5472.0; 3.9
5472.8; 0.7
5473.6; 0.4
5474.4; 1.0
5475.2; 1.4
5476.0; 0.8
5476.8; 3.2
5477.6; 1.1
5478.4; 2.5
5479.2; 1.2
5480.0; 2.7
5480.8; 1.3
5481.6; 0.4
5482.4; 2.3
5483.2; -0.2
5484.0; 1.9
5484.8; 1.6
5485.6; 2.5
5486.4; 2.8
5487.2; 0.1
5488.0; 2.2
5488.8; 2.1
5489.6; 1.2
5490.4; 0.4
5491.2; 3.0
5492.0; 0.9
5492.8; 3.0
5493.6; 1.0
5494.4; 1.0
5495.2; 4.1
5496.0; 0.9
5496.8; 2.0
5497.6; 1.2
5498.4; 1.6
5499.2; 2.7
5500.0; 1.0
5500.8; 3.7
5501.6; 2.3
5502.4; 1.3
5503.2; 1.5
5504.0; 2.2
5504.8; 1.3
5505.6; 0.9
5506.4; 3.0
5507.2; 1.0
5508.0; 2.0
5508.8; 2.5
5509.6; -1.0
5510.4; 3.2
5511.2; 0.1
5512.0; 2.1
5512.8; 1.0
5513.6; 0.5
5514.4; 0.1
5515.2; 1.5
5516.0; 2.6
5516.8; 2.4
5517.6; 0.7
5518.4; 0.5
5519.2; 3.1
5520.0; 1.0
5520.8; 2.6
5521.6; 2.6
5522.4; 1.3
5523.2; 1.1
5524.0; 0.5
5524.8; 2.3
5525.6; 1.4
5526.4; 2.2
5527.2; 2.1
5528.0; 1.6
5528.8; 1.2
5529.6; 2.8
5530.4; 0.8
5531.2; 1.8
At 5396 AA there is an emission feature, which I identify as [O III] 5007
